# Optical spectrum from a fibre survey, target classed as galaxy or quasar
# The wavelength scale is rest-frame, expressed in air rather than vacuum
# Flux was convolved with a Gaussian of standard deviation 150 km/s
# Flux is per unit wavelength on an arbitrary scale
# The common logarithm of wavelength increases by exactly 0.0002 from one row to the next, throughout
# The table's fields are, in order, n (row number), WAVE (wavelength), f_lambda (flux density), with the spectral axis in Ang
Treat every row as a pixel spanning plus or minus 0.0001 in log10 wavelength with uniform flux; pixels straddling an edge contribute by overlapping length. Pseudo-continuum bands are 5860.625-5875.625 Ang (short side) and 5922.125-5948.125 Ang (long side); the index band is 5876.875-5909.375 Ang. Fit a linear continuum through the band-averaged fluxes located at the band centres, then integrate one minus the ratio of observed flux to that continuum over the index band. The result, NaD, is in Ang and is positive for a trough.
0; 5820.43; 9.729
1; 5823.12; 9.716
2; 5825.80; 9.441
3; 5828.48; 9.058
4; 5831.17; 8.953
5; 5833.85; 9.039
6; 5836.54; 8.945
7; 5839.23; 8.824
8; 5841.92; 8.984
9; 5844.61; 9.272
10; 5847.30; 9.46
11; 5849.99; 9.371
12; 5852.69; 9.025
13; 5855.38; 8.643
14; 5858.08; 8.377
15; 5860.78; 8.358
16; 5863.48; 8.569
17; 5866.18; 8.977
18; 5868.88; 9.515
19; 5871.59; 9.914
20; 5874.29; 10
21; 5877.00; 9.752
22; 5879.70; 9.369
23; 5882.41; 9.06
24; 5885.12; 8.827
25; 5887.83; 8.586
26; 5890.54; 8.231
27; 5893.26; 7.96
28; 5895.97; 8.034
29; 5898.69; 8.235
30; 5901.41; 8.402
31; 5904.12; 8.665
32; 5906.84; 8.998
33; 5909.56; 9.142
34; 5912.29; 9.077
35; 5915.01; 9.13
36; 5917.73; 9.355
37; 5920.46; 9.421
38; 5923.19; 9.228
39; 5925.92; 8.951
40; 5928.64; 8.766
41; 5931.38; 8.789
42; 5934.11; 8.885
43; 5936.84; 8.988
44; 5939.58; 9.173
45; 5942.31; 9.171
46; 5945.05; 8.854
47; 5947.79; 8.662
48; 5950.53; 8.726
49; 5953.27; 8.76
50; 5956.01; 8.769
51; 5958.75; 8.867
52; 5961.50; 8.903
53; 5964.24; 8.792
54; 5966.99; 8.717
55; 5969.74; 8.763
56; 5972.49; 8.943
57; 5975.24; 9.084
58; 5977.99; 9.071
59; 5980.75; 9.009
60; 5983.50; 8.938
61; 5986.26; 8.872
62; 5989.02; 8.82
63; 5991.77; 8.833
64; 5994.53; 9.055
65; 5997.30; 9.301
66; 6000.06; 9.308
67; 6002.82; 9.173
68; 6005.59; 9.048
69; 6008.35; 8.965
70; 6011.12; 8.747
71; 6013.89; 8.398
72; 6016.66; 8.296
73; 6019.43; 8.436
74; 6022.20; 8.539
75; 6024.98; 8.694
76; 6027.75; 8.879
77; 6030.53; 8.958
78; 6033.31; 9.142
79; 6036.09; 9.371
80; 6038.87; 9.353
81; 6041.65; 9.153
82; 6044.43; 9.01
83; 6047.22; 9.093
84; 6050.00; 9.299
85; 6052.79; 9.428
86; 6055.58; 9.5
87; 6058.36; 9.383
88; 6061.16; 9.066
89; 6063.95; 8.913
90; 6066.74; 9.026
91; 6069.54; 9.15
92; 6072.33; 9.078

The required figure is 1.8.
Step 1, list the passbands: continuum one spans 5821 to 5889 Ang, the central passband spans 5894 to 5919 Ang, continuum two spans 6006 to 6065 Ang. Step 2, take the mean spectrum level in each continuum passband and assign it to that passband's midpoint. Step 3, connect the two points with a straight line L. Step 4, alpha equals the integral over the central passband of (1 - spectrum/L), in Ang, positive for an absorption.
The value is 0.9 Ang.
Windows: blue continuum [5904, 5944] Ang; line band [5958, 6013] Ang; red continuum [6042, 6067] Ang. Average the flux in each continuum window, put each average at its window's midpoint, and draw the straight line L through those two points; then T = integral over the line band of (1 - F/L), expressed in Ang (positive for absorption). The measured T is 1.0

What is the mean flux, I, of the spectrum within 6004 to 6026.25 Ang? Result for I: 8.64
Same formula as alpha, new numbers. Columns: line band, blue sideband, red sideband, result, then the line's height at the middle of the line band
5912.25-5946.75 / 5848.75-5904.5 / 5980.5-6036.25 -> -0.7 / 8.86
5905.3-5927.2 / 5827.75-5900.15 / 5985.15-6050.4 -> -0.5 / 8.94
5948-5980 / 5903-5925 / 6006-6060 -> 0.8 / 9.07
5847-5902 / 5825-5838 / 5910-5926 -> 1.5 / 9.14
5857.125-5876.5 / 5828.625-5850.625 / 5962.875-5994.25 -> -0.2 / 9.06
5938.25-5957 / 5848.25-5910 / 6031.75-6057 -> 0.3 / 9.03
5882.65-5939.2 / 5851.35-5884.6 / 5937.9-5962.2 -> 1.2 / 8.99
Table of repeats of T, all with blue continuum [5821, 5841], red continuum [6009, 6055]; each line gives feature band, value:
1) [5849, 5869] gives 0.7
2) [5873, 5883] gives -0.5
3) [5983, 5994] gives 0.1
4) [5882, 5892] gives 0.5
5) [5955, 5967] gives 0.3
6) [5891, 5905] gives 1.3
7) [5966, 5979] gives 0.1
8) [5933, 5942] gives 0.0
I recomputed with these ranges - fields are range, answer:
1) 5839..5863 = 8.92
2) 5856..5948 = 8.92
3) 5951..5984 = 8.88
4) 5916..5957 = 8.97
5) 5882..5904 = 8.4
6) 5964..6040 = 8.91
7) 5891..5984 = 8.85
